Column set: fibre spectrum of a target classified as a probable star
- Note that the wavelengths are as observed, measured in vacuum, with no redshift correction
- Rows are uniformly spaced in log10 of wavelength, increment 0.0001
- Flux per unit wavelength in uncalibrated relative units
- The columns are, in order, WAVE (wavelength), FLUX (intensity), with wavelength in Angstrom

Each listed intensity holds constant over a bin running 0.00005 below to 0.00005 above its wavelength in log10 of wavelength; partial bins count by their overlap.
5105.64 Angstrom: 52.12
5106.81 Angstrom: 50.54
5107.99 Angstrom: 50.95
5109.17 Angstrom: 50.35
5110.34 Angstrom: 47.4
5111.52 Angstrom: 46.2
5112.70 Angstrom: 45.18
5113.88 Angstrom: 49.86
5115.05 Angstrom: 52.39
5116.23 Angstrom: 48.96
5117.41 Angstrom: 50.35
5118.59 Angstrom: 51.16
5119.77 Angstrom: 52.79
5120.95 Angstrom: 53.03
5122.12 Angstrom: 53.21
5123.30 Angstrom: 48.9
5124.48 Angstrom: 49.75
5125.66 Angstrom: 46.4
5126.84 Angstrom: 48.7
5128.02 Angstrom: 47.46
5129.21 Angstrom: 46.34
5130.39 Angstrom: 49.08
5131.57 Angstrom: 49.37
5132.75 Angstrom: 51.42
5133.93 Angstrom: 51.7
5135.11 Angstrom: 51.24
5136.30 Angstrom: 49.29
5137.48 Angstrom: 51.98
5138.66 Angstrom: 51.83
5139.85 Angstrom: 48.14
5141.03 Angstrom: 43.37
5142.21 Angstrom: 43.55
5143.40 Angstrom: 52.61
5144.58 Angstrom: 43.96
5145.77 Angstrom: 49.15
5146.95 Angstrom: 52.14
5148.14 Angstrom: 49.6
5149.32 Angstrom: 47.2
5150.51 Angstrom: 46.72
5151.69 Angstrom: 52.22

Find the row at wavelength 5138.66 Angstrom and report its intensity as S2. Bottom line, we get 51.83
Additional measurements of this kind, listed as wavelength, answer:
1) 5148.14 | 49.6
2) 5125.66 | 46.4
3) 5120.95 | 53.03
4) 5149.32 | 47.2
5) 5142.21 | 43.55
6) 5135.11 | 51.24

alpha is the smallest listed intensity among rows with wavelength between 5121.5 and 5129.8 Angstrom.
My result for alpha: 46.34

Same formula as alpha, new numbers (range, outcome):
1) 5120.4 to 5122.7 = 53.03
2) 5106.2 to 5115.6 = 45.18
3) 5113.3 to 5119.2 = 48.96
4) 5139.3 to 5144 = 43.37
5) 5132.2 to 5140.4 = 48.14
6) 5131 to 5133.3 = 49.37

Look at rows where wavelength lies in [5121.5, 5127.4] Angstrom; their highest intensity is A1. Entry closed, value 53.21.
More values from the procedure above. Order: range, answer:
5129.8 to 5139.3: 51.98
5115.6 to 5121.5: 53.03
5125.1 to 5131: 49.08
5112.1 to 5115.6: 52.39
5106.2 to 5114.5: 50.95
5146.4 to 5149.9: 52.14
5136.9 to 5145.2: 52.61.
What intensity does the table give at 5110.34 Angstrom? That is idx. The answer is 47.4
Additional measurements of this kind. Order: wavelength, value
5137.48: 51.98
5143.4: 52.61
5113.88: 49.86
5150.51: 46.72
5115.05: 52.39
